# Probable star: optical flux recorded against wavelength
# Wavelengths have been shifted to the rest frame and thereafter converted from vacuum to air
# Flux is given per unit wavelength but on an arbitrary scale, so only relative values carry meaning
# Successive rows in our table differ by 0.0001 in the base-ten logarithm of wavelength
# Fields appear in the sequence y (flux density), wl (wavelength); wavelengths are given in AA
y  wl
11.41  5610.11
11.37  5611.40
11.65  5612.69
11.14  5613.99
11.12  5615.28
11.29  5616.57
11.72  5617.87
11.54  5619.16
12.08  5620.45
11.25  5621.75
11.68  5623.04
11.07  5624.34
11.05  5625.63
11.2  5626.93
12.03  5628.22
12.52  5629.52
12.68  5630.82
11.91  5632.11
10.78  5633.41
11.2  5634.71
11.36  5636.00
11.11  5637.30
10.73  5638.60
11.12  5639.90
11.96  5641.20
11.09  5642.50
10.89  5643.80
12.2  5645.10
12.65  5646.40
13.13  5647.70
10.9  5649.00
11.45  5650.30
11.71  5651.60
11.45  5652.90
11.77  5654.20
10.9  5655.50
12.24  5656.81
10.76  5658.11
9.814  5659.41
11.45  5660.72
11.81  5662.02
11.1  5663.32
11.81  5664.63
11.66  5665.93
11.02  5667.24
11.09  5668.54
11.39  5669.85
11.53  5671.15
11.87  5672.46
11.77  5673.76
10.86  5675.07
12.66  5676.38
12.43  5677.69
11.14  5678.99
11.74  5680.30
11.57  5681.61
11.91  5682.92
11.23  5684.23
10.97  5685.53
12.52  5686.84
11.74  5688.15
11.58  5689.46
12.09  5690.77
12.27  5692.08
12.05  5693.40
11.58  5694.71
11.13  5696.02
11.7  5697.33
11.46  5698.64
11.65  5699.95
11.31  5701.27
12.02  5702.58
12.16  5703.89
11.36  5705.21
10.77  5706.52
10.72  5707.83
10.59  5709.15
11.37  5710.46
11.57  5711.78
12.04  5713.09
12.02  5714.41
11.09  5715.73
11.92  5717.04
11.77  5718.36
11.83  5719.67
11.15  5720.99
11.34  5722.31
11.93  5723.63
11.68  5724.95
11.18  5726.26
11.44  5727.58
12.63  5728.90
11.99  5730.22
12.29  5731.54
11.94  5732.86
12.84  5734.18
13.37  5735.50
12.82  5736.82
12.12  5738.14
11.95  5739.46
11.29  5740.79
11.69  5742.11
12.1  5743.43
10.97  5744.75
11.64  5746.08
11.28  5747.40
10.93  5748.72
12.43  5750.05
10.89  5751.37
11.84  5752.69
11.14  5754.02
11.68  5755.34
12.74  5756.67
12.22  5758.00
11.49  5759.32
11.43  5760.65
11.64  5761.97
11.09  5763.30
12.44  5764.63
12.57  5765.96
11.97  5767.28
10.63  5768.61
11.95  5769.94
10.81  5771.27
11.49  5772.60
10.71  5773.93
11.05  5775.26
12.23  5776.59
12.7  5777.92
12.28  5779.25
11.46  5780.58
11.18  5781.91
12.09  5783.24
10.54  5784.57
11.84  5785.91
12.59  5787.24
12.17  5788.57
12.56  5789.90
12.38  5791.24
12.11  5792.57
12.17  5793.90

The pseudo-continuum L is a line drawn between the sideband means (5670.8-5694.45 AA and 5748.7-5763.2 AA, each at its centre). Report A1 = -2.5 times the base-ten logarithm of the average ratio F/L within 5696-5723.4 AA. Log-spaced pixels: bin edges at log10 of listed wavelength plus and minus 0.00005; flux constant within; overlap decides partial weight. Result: 0.02 mag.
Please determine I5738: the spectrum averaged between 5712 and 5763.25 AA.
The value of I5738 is 11.8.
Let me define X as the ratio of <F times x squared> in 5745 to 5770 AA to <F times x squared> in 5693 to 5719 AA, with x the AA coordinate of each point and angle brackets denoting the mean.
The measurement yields 1.0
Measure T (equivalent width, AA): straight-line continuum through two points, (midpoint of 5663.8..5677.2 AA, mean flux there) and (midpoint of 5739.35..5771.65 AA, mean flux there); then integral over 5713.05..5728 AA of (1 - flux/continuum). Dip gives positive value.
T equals 0.0 AA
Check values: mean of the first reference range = 11.6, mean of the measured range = 11.6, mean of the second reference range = 11.6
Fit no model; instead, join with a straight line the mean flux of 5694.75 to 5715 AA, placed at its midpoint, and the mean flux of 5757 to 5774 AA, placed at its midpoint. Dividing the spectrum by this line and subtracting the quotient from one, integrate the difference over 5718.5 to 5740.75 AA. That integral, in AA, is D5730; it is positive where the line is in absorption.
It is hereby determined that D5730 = -0.9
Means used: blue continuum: 11.5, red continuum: 11.6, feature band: 12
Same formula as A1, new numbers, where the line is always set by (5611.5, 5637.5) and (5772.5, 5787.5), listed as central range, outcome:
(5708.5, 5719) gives 0.01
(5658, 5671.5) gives 0.03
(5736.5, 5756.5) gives 0.00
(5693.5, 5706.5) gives 0.00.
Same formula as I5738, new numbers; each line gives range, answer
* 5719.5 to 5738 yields 12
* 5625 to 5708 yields 11.6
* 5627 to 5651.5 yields 11.6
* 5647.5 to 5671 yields 11.4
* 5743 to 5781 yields 11.6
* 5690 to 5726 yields 11.6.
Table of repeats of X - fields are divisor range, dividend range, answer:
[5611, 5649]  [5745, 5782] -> 1.06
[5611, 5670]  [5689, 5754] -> 1.05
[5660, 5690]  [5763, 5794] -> 1.05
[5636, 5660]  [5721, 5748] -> 1.07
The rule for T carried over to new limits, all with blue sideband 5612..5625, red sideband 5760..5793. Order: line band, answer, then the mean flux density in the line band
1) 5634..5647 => 0.1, 11.4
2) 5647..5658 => -0.1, 11.7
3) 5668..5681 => -0.1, 11.7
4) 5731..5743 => -0.6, 12.3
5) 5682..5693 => -0.2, 11.8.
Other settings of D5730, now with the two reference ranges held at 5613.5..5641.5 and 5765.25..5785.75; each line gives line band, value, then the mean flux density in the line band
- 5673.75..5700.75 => -0.5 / 11.7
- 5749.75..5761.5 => -0.2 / 11.7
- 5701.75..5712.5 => 0.2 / 11.3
